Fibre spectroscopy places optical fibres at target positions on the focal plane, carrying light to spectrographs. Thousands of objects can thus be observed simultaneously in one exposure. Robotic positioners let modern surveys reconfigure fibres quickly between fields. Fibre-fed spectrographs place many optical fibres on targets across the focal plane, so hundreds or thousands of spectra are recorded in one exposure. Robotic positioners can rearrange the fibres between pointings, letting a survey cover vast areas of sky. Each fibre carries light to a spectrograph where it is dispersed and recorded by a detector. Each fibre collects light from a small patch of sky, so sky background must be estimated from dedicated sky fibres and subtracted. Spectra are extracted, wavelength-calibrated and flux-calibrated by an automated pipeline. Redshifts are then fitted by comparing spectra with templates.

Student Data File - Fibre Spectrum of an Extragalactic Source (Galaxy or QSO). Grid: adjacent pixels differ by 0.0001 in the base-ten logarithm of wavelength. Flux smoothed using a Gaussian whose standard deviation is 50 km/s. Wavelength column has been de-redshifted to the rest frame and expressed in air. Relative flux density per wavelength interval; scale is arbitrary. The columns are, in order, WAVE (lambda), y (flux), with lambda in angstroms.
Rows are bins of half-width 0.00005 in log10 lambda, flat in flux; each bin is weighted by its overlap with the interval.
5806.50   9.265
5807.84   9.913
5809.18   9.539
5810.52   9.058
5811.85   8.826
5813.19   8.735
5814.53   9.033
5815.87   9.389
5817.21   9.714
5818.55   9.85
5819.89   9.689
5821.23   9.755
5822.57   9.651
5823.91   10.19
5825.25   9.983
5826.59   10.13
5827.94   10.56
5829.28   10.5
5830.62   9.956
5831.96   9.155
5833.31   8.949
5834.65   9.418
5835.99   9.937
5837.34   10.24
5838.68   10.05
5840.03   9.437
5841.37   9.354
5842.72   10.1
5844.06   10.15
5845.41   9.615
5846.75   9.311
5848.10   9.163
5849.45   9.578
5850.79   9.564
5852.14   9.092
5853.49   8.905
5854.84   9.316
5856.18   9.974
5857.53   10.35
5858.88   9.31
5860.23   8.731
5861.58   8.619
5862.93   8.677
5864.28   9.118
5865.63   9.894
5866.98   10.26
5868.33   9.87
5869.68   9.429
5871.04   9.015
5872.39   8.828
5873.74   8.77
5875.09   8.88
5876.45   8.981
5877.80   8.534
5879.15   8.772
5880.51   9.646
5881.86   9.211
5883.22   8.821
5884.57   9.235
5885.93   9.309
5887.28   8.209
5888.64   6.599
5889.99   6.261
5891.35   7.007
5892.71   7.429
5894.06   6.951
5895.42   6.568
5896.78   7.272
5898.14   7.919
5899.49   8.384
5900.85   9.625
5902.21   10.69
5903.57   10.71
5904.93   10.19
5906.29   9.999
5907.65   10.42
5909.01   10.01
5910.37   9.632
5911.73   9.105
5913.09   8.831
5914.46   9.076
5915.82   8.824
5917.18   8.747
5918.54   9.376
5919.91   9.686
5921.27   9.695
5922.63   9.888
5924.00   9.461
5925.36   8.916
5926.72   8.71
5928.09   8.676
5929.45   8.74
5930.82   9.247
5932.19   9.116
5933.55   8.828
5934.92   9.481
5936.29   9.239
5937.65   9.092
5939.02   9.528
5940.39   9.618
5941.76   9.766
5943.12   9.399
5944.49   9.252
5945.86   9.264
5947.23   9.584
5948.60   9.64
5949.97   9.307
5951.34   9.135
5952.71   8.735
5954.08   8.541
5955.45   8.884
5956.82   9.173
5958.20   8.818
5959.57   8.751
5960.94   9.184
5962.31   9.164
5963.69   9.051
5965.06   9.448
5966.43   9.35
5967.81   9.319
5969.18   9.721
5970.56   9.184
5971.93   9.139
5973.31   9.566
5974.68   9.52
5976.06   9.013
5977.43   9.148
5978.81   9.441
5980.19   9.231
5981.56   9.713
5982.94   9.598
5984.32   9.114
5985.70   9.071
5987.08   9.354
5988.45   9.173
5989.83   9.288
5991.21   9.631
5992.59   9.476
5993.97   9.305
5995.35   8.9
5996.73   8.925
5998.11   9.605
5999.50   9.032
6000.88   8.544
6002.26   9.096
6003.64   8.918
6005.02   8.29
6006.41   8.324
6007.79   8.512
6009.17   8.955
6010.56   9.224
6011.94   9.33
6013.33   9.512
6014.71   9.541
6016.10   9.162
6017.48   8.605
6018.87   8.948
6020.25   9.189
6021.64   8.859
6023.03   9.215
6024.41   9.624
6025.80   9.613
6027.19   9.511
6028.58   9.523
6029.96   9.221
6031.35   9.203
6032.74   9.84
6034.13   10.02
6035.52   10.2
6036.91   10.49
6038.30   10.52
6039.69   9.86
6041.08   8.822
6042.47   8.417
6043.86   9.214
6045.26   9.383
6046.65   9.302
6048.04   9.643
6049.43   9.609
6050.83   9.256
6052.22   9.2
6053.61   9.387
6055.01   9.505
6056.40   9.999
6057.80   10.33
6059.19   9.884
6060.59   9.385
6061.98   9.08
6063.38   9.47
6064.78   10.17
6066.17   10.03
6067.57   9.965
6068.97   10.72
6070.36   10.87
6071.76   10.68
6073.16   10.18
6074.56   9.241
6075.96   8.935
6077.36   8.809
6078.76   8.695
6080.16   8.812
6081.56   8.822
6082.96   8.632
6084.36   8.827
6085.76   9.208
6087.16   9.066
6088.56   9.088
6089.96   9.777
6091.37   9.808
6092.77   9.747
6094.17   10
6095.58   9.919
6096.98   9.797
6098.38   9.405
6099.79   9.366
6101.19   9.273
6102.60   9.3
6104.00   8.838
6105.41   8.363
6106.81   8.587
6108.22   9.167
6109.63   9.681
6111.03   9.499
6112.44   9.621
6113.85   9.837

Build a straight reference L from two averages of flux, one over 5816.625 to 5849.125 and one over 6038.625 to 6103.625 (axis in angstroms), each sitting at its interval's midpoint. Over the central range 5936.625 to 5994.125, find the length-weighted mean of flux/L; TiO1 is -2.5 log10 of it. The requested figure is 0.04 mag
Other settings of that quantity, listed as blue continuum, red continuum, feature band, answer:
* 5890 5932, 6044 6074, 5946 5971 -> 0.01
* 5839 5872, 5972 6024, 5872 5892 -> 0.11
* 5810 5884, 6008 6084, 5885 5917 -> 0.10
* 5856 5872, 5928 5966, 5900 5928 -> -0.03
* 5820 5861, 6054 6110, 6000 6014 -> 0.08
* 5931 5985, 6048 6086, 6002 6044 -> 0.02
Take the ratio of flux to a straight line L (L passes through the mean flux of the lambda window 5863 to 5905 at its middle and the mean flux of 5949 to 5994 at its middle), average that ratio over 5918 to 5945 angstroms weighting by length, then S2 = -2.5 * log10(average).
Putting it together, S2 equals -0.04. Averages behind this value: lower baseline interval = 8.7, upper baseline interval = 9.23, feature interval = 9.29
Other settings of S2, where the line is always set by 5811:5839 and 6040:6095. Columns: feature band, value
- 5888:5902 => 0.269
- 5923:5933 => 0.070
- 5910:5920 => 0.059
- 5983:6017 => 0.052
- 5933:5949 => 0.024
